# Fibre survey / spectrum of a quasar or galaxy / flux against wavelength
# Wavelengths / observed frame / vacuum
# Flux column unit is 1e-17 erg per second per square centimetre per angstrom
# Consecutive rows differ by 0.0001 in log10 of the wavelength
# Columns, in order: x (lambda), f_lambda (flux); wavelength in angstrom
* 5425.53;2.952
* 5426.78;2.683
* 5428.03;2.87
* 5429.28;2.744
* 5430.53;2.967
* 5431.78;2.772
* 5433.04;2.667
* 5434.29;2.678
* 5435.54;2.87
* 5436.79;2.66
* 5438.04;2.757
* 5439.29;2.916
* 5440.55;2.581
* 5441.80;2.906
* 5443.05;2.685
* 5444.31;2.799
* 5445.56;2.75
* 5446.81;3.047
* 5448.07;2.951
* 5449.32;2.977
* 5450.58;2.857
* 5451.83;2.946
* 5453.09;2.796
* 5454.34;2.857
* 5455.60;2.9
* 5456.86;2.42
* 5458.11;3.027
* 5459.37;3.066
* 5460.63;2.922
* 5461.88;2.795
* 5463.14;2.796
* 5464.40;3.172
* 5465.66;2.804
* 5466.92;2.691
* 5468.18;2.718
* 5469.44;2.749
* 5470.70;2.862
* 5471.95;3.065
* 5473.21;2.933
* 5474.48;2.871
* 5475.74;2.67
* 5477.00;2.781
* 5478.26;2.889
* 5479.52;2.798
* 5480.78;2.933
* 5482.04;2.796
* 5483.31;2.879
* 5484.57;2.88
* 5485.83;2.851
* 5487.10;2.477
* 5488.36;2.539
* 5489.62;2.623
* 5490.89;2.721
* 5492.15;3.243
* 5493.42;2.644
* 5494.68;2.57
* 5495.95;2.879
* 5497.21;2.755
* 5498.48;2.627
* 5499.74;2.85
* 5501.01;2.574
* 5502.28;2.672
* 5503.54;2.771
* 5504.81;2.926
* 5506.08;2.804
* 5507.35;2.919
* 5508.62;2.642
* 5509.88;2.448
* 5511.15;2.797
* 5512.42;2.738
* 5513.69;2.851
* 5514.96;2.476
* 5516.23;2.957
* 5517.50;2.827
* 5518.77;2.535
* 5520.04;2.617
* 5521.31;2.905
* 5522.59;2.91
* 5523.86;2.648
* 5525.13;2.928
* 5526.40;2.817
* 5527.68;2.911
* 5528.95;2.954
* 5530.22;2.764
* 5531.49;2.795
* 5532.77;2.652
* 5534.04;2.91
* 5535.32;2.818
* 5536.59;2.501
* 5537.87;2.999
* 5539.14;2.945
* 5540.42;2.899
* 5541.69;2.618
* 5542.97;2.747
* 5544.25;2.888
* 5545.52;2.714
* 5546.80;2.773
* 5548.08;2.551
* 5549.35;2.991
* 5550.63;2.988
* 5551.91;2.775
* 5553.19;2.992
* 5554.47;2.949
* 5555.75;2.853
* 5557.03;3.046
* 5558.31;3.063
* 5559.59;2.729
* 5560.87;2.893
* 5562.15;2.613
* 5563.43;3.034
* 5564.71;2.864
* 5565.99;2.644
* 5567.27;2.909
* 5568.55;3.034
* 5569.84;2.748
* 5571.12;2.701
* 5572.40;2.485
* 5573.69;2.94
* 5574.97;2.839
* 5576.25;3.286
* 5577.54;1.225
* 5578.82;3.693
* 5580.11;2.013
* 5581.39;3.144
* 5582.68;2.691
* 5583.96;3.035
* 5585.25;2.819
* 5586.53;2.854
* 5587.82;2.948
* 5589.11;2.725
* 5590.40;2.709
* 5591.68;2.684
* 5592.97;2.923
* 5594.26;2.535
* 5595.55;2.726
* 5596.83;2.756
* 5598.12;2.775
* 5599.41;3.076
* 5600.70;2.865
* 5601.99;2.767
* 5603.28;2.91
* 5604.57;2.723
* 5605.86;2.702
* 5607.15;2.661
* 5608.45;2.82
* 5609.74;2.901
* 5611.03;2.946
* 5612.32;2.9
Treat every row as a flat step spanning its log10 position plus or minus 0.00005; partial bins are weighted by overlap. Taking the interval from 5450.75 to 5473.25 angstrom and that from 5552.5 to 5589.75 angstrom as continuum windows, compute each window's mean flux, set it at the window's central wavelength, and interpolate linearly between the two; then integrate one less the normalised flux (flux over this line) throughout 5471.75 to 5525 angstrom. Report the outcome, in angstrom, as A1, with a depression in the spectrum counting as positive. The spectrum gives 1.5 angstrom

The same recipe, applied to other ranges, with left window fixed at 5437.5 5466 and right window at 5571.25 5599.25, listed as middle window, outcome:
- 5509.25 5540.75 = 0.22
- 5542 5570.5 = -0.74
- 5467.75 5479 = 0.01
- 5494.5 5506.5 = 0.31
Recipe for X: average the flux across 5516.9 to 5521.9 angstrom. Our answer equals 2.72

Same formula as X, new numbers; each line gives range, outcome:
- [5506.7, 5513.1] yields 2.71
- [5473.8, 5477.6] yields 2.77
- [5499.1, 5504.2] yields 2.72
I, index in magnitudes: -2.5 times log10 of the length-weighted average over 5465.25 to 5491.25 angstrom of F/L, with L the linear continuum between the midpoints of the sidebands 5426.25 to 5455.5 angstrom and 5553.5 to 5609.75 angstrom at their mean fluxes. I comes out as 0.01 mag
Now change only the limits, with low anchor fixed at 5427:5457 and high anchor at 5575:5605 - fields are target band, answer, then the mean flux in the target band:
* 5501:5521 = 0.03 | 2.73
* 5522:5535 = -0.01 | 2.83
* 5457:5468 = -0.03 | 2.88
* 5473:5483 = -0.01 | 2.83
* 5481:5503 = 0.02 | 2.74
